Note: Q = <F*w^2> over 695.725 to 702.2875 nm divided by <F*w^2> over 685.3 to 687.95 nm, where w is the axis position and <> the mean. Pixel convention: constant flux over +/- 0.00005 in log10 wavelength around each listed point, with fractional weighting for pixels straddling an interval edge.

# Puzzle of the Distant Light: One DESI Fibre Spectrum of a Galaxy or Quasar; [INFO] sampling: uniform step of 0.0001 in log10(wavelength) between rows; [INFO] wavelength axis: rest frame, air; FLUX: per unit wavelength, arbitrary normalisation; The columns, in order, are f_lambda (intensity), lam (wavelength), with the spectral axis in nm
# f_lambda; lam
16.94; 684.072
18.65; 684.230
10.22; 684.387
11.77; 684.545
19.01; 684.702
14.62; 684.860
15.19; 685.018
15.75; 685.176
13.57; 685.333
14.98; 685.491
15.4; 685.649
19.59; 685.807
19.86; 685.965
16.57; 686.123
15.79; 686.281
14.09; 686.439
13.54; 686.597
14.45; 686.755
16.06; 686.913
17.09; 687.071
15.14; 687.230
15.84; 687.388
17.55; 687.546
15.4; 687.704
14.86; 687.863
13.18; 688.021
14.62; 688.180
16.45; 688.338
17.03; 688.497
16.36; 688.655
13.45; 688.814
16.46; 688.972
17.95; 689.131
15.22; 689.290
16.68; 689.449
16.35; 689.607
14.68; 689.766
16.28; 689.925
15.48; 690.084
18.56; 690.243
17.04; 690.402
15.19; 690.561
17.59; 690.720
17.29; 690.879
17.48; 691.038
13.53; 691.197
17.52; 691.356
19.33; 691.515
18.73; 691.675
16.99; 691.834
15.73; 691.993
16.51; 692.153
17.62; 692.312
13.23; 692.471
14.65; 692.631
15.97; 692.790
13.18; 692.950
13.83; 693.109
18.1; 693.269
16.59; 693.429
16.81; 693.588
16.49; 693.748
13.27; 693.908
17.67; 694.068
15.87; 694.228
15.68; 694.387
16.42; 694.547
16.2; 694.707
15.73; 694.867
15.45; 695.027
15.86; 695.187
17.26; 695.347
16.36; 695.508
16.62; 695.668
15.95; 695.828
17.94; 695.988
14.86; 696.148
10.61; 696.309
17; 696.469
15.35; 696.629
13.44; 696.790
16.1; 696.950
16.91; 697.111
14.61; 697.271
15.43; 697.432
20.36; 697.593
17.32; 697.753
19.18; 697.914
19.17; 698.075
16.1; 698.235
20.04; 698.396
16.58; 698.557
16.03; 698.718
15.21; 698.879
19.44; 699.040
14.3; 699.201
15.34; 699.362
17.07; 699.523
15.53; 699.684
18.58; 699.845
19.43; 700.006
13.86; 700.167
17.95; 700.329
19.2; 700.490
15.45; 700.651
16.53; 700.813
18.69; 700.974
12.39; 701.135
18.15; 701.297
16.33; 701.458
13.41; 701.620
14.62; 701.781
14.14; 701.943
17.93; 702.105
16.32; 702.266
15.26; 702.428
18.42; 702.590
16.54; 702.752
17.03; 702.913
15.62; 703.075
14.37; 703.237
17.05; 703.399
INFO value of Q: 1.07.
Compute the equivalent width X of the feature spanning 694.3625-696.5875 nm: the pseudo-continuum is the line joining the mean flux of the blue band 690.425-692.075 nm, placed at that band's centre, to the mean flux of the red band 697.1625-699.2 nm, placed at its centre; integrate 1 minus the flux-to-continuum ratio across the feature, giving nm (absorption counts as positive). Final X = 0.17 nm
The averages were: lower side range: 16.9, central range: 15.8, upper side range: 17.3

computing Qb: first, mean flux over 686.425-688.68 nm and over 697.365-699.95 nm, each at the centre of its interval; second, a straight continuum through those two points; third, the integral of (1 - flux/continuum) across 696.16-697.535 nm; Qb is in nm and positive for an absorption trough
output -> 0.16 nm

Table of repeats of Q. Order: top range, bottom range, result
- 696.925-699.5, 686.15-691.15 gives 1.10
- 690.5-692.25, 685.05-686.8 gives 1.09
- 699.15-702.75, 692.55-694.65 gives 1.06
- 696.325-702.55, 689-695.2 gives 1.04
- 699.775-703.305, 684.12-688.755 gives 1.10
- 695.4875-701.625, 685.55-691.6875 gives 1.05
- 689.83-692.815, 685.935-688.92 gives 1.07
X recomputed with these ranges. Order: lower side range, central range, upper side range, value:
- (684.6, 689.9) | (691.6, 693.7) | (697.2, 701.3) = 0.04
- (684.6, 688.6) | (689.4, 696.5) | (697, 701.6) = 0.10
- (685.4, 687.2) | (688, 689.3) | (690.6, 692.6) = 0.05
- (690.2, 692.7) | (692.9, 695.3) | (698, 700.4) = 0.13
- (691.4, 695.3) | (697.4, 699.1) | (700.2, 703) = -0.16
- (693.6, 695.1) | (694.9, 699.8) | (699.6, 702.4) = -0.08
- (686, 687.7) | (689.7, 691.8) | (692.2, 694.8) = -0.15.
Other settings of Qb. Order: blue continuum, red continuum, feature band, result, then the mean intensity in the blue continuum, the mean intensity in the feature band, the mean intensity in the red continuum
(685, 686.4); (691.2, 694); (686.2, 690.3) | 0.13 nm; 16.3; 15.7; 16.1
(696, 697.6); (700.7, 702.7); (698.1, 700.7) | -0.21 nm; 15.3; 17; 16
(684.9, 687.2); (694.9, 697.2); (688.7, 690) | -0.01 nm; 15.8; 15.9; 15.7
